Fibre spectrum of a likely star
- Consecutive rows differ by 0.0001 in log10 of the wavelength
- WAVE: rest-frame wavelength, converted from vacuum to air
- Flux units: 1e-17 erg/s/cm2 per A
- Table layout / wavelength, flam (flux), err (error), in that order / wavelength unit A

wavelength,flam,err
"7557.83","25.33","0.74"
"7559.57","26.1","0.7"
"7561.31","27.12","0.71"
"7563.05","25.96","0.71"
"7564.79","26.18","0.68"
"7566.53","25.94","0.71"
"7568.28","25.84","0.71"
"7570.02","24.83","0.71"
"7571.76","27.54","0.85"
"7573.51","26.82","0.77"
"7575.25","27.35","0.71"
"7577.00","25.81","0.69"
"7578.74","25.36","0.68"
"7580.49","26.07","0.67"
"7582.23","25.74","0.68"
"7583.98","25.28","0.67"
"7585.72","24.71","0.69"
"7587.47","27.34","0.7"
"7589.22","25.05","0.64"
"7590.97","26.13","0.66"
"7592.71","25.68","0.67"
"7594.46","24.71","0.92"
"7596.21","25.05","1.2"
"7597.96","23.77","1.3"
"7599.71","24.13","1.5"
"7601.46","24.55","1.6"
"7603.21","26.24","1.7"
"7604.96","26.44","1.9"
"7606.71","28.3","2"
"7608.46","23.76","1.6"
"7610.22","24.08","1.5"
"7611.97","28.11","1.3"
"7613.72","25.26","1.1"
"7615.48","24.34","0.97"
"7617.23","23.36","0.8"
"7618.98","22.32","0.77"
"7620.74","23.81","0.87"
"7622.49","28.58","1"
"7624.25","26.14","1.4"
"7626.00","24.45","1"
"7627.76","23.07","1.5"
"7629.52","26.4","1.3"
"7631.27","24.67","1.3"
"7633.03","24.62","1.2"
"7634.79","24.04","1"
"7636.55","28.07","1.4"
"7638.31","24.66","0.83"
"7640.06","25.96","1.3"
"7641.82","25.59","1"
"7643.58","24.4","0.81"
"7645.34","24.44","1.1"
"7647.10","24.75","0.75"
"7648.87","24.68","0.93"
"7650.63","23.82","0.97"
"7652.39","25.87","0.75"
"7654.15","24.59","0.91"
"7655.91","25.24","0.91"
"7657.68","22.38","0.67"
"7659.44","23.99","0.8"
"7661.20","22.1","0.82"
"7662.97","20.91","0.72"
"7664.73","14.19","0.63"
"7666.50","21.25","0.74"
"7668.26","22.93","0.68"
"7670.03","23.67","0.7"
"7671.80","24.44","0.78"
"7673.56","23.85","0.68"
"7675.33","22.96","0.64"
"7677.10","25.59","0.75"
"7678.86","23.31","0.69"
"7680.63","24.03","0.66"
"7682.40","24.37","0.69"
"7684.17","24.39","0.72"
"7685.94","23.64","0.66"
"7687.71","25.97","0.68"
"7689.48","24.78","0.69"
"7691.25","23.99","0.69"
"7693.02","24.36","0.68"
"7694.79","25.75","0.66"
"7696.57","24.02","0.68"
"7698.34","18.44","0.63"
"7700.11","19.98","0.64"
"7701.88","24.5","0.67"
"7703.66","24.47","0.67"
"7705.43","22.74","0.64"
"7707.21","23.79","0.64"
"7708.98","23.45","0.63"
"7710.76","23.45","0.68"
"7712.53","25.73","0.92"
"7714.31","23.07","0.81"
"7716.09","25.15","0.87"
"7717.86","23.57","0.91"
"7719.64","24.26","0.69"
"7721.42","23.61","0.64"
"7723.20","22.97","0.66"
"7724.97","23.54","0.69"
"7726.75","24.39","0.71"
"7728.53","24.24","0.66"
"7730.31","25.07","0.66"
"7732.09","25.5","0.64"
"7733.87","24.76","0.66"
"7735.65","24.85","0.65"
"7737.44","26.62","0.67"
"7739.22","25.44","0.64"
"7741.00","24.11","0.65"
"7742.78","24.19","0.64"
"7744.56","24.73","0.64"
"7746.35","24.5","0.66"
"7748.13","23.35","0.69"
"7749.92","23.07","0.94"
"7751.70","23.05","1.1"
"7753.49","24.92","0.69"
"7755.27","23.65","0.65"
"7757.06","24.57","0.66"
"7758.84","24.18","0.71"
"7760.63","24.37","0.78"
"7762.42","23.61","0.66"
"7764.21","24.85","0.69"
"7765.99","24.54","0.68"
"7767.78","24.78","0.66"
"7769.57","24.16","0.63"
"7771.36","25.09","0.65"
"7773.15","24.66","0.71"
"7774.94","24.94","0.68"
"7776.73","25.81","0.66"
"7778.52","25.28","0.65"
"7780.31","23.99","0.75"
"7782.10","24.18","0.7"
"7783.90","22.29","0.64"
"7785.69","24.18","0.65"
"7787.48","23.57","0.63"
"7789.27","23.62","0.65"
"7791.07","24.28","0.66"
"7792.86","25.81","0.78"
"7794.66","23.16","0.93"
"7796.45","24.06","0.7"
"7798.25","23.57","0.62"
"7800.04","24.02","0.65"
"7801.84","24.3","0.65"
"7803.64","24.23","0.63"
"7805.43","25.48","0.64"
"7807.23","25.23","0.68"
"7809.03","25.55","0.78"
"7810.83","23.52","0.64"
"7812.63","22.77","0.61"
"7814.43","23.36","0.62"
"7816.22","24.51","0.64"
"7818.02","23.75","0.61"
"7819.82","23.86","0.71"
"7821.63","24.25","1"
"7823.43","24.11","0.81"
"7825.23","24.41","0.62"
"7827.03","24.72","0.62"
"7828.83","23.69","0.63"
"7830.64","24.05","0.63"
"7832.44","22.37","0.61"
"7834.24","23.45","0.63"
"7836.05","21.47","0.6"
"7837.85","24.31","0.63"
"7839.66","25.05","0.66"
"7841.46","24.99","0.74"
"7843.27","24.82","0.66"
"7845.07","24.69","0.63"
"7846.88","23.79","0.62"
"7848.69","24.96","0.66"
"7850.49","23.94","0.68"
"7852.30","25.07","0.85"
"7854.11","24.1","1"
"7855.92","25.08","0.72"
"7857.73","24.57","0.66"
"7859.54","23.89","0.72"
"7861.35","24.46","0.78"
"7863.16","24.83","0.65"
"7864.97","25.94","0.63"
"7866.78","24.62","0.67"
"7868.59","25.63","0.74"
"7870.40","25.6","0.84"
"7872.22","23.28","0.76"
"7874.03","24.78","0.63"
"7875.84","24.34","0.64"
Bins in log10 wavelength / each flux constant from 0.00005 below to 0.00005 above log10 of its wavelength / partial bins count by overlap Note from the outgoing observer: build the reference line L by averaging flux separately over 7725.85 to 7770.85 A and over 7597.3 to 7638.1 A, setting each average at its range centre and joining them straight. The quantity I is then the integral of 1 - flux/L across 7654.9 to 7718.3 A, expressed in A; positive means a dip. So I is 3.7 A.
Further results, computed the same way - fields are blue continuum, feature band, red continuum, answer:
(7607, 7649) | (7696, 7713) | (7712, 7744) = 1.14 A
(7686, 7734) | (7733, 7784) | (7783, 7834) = -1.09 A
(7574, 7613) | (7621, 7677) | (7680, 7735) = 1.62 A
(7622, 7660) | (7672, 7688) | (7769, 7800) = 0.40 A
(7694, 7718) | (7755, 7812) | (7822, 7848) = -1.41 A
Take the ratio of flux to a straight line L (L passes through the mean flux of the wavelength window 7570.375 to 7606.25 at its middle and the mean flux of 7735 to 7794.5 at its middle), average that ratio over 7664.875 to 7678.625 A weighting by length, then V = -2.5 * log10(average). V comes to 0.093 mag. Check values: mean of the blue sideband 25.7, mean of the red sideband 24.4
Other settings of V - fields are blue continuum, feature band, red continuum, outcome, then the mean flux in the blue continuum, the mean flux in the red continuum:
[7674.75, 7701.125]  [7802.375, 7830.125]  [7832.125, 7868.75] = 0.00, 23.7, 24.4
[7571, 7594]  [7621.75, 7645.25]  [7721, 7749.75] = 0.01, 26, 24.5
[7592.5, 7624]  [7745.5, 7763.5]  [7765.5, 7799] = 0.02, 25.1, 24.3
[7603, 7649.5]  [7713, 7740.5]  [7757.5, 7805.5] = 0.01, 25.2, 24.3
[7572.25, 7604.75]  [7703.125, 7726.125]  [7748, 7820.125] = 0.04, 25.6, 24.2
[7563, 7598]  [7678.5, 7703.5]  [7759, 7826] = 0.06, 25.8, 24.3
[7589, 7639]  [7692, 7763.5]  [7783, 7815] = 0.02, 25.2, 24.1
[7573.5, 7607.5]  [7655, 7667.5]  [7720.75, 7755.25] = 0.17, 25.7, 24.4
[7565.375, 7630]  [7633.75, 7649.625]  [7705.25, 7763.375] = 0.00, 25.5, 24.2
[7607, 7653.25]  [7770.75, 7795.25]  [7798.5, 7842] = -0.01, 25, 24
